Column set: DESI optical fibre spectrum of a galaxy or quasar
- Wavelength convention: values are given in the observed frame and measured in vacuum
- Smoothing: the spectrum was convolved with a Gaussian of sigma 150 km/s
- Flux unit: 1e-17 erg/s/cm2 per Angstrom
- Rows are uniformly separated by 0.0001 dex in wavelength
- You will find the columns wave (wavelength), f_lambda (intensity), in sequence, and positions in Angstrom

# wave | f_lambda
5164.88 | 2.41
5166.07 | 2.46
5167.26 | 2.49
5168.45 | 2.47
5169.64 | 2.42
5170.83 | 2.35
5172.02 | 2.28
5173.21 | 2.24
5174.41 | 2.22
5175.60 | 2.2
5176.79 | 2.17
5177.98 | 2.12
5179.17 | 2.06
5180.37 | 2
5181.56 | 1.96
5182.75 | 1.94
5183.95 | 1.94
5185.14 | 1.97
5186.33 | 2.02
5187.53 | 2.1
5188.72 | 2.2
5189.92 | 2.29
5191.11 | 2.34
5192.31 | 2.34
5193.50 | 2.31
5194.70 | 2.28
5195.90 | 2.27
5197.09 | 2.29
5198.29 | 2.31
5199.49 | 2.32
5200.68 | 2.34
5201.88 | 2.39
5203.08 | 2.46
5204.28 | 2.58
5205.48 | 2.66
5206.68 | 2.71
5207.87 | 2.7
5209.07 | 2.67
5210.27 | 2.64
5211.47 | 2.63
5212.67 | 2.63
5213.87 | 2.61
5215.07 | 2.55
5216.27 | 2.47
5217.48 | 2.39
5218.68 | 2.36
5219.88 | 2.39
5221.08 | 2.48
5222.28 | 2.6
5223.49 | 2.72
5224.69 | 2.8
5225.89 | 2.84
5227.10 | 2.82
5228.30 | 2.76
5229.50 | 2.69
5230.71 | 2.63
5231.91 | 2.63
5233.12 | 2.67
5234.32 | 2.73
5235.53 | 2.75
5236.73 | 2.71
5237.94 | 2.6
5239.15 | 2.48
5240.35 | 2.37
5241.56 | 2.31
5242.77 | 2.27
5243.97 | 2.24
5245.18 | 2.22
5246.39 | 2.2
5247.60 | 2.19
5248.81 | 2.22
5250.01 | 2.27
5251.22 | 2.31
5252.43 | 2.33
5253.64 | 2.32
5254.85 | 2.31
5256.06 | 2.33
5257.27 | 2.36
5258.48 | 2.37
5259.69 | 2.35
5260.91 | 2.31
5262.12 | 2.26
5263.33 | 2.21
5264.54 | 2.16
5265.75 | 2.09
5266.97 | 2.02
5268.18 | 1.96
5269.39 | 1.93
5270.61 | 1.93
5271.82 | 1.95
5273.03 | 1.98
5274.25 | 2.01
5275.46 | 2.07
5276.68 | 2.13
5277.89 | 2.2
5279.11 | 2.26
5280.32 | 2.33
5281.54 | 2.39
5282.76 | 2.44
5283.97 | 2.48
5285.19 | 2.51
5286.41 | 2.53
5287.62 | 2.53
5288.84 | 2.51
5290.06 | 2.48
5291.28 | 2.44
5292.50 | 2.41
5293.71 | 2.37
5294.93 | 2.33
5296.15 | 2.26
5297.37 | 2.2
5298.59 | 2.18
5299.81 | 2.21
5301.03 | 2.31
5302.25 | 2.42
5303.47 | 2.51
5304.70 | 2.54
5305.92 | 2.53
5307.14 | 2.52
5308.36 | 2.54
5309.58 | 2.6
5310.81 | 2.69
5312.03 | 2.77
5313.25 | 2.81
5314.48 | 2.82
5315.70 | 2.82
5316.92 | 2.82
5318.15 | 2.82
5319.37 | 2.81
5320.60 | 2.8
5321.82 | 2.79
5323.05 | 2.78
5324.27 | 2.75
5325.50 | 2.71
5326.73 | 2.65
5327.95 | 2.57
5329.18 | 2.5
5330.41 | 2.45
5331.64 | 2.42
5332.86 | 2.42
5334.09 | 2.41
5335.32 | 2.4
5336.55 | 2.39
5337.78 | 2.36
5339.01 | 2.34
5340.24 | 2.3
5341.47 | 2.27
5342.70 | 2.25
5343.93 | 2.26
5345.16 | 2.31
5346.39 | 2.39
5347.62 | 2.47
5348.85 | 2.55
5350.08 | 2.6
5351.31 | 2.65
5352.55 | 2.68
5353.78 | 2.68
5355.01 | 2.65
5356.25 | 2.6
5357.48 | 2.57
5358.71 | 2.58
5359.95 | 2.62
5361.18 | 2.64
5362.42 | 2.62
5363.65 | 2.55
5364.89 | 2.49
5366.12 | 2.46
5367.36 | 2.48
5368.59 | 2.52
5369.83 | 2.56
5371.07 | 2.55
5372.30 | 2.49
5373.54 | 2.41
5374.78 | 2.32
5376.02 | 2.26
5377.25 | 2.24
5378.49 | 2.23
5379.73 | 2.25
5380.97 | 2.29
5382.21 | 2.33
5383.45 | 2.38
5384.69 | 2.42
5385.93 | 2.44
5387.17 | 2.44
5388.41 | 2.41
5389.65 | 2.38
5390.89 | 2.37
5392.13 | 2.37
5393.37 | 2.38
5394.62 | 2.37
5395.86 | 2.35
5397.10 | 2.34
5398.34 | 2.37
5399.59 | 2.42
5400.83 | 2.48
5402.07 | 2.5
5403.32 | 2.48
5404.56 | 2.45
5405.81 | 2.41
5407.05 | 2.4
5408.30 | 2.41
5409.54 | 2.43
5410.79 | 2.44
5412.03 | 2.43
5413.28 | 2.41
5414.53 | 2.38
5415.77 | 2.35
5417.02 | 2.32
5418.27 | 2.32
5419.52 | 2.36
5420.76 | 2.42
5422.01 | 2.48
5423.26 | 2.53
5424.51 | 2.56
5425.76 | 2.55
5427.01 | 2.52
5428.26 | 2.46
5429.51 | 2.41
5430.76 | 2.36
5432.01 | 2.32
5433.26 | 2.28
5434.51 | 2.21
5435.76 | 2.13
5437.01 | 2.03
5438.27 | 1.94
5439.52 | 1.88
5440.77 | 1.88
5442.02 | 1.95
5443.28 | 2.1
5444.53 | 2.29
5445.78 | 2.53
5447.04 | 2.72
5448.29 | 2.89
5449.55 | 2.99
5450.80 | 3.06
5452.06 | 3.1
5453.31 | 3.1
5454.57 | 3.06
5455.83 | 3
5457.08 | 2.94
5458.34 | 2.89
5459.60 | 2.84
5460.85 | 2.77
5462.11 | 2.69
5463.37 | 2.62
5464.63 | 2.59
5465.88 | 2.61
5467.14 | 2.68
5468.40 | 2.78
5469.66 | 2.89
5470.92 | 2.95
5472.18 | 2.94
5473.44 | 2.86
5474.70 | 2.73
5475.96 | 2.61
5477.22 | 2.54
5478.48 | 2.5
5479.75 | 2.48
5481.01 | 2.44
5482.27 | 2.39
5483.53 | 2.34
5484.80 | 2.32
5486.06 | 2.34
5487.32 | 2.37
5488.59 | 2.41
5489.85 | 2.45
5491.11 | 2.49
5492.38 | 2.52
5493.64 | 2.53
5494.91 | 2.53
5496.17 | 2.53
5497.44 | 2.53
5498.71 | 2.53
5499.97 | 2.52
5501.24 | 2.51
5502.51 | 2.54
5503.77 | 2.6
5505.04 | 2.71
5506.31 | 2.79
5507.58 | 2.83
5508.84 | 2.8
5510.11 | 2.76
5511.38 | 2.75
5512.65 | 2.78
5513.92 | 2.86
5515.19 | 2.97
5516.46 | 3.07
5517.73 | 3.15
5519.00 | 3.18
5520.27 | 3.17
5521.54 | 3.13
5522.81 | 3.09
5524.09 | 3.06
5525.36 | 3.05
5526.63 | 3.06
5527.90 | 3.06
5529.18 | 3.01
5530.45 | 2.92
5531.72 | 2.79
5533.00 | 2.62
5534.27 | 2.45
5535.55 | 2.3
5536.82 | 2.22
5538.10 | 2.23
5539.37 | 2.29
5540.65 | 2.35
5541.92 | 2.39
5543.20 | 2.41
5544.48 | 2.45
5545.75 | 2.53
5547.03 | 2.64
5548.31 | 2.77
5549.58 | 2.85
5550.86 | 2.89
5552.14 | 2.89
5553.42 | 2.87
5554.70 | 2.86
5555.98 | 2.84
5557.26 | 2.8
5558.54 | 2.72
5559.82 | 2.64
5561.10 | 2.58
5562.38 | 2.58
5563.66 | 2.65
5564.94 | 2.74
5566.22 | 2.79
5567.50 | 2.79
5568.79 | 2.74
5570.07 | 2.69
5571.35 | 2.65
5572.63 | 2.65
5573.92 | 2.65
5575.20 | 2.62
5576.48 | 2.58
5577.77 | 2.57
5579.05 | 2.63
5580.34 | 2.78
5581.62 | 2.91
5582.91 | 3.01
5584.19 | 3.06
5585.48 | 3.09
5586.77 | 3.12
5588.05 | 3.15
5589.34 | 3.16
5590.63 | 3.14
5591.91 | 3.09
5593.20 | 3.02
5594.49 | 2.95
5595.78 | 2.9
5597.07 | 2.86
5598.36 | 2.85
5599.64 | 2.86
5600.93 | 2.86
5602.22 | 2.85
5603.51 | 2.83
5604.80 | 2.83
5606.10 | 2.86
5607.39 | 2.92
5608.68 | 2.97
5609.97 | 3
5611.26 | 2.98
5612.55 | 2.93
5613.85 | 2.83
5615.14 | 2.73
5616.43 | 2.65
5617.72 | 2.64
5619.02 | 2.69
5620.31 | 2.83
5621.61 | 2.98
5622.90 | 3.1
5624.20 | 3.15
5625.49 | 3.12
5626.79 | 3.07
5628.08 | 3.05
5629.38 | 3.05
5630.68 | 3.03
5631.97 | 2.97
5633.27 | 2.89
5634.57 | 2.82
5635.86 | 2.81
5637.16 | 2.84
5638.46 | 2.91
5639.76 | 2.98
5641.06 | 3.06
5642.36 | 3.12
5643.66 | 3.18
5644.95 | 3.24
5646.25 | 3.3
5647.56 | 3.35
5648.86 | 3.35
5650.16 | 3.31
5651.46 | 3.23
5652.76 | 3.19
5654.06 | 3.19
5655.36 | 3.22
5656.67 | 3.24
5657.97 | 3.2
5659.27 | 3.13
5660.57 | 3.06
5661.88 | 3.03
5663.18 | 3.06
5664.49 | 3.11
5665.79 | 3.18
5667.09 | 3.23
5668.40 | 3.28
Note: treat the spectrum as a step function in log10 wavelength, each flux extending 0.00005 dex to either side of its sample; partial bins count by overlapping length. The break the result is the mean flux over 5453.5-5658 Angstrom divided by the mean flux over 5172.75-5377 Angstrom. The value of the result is 1.16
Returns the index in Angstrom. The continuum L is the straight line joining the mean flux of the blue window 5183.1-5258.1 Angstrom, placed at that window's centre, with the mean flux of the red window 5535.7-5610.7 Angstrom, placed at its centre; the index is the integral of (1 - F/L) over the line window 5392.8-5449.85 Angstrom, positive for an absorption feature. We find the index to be 5.5 Angstrom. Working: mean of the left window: 2.44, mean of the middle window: 2.37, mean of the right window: 2.77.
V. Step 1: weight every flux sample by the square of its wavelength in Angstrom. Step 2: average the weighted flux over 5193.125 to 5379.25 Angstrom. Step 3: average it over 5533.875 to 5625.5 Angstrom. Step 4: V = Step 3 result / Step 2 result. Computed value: 1.26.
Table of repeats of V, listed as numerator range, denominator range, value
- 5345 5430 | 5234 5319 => 1.08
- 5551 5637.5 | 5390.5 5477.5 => 1.20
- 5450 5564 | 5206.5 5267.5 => 1.22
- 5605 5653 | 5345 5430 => 1.34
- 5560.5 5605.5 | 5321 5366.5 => 1.23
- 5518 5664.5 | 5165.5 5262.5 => 1.39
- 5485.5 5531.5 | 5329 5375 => 1.18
